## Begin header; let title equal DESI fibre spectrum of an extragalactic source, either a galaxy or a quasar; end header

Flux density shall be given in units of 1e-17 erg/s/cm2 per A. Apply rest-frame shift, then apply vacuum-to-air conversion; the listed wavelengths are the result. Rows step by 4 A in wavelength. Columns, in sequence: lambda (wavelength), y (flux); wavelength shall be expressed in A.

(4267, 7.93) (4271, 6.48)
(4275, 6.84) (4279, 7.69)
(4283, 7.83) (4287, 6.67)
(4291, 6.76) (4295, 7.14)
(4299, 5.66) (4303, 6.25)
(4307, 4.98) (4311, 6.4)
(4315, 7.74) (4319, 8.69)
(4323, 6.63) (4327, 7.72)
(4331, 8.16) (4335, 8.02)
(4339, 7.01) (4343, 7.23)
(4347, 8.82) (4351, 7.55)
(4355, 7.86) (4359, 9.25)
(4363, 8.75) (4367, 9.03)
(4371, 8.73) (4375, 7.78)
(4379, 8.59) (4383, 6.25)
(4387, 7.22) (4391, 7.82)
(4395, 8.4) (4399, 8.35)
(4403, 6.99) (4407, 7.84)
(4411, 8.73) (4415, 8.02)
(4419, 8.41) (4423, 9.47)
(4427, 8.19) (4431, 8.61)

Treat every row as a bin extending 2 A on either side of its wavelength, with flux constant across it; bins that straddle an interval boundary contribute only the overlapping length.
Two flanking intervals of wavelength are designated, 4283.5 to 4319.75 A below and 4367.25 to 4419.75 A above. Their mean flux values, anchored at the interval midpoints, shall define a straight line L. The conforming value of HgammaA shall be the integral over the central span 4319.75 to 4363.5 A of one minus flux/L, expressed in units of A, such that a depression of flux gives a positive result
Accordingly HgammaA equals -4.01 A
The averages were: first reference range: 6.68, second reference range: 7.96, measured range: 7.9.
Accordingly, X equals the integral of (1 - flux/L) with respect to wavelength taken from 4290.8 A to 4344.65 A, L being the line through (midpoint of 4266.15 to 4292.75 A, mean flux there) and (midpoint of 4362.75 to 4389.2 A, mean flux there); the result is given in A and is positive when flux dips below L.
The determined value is 3.3 A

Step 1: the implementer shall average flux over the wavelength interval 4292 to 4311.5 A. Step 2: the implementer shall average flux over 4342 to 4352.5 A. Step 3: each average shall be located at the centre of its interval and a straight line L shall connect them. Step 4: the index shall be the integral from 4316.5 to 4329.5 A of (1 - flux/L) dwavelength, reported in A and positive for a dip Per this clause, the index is -1.4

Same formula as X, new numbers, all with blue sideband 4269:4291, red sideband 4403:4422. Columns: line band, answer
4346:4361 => -1.27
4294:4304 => 1.31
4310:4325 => -0.09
